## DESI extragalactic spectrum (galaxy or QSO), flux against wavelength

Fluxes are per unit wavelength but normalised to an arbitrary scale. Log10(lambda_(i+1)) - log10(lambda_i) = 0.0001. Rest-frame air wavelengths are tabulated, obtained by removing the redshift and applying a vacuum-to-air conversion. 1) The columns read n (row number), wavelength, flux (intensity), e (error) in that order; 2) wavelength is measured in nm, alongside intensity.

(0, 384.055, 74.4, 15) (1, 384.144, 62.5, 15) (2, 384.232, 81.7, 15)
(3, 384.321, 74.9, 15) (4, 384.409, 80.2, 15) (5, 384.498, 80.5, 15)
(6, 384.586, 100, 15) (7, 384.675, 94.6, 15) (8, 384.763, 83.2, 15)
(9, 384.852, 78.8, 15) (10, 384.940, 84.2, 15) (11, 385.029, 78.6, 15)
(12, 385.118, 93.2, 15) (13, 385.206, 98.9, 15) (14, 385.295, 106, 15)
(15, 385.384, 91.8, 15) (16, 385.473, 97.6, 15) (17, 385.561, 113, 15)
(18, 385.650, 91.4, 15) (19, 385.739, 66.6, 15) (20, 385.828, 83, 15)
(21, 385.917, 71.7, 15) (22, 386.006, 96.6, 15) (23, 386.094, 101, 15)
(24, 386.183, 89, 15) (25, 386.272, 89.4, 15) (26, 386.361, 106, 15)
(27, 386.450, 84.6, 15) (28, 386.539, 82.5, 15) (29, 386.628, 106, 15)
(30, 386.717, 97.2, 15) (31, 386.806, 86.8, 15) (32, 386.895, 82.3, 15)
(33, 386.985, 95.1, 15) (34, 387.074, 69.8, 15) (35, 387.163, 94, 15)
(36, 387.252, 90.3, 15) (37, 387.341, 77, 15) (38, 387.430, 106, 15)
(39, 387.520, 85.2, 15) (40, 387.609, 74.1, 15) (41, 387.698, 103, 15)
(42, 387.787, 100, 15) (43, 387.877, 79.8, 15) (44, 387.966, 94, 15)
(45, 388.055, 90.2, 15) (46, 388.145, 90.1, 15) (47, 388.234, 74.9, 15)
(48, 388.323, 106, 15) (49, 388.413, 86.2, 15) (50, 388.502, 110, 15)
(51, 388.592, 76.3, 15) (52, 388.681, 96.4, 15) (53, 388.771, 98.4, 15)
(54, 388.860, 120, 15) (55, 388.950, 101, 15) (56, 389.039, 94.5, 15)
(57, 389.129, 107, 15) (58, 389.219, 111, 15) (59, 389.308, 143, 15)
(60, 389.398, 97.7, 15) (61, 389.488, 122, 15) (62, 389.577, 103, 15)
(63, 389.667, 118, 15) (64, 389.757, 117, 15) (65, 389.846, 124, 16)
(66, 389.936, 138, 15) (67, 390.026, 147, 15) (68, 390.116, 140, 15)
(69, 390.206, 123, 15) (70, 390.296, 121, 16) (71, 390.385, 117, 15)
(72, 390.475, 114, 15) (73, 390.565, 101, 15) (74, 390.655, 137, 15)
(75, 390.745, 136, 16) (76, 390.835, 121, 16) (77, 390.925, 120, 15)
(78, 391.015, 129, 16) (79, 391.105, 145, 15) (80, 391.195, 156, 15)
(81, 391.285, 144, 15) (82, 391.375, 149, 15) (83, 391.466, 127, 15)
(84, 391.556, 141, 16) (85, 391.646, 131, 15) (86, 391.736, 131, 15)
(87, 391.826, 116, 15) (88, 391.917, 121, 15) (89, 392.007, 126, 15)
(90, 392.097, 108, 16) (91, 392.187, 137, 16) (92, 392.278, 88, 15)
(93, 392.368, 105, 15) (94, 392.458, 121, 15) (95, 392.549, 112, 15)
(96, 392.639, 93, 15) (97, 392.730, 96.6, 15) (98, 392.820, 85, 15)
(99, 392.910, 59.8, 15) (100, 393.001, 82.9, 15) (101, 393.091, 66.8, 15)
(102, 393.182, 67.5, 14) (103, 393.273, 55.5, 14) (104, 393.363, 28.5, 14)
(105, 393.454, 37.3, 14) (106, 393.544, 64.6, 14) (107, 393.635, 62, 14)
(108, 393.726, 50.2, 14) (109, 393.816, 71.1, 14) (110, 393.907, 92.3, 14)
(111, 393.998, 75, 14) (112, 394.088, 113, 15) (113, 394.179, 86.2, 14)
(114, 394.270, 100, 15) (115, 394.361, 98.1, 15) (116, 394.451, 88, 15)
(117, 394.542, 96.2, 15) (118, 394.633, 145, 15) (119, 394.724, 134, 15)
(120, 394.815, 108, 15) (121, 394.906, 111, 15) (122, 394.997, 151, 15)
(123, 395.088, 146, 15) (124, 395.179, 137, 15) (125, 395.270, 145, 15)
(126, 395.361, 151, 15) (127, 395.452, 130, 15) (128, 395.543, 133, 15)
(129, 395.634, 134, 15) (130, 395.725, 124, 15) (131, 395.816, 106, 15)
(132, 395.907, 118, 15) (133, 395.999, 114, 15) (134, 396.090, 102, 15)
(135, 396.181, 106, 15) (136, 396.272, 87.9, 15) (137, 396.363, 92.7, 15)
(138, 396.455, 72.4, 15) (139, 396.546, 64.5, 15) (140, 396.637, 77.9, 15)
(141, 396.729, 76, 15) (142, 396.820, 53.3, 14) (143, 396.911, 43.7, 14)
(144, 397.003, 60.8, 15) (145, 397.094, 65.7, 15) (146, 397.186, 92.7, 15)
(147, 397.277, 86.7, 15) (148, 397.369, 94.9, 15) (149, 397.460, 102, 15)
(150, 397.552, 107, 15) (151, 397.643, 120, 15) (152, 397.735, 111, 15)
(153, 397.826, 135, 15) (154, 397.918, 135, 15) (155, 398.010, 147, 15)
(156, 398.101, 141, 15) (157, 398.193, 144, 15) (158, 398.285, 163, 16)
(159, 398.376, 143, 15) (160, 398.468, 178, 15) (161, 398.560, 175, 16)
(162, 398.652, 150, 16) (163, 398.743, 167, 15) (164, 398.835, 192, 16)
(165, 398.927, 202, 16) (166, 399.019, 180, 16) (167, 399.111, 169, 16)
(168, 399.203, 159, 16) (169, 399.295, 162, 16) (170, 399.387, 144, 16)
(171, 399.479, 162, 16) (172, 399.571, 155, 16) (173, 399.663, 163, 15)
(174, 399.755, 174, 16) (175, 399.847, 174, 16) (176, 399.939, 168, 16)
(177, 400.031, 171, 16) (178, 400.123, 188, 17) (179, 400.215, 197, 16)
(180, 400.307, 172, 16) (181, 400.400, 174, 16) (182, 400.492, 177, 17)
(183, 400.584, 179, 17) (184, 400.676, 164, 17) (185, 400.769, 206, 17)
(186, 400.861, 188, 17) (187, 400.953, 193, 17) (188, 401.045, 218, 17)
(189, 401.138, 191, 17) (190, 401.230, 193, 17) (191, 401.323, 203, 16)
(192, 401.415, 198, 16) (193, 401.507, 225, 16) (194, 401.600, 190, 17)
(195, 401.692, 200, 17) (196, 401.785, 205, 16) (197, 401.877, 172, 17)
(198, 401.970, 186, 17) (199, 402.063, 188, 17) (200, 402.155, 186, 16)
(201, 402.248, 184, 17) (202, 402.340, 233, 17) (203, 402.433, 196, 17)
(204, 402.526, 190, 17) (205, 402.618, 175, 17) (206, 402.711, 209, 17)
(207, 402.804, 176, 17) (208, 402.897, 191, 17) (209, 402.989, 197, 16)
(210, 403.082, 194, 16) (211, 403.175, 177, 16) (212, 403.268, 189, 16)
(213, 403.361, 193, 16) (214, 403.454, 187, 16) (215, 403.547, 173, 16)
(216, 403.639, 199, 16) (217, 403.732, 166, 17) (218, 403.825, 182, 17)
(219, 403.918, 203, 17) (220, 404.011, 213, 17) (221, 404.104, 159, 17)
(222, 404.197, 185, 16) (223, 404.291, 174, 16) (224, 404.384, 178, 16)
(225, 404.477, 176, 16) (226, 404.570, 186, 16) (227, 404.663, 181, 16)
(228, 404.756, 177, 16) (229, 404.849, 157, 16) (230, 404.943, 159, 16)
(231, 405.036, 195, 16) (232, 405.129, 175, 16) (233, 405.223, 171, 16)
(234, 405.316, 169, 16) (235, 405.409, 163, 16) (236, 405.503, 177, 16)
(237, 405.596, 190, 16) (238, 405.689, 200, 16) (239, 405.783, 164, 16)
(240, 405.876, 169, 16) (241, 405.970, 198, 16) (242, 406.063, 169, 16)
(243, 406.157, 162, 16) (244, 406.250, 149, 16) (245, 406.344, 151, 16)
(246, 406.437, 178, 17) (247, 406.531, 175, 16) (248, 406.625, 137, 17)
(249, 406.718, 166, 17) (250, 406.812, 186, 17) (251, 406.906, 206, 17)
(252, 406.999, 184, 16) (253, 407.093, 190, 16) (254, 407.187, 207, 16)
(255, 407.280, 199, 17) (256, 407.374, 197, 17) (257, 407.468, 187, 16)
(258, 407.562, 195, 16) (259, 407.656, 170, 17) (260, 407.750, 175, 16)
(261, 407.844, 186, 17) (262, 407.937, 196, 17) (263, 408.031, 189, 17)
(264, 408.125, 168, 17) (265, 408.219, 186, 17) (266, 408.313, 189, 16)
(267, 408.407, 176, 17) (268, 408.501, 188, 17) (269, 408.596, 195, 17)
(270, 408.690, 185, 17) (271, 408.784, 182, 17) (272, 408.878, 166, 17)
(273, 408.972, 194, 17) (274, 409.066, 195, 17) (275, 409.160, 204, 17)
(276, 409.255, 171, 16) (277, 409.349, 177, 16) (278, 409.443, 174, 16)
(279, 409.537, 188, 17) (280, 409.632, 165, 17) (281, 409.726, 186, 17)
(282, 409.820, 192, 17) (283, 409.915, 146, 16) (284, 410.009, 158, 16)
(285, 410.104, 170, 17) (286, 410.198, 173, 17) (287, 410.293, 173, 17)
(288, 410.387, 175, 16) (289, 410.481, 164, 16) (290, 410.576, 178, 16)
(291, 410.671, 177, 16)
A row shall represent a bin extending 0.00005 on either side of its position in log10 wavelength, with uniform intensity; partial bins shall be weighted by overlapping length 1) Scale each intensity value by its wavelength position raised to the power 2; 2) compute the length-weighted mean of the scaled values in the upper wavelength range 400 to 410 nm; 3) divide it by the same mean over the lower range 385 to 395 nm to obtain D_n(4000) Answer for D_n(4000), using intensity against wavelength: 2.0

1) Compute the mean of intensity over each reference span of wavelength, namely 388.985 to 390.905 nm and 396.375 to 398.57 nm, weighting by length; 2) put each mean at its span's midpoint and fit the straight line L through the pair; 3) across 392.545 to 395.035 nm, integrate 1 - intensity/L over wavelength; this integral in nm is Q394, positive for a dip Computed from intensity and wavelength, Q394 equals 0.592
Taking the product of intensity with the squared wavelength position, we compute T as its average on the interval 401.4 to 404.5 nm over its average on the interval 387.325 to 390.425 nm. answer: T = 1.9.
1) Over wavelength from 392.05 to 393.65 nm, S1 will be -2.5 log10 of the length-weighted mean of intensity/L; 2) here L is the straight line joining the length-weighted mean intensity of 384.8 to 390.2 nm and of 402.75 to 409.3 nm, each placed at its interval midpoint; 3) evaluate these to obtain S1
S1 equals 0.42 mag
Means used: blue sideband 97.8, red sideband 181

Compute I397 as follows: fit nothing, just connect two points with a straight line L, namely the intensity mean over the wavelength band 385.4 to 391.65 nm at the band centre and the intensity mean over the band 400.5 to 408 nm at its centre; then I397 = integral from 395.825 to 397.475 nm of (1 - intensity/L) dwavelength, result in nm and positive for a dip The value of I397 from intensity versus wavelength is 0.70 nm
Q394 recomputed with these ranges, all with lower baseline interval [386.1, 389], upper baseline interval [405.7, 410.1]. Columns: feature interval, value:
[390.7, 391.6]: -0.24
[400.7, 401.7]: -0.32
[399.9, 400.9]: -0.22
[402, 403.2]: -0.27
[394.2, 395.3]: 0.02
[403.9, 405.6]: -0.12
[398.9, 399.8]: -0.15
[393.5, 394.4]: 0.29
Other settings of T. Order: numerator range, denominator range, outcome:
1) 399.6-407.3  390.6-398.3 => 1.81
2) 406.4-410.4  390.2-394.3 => 1.91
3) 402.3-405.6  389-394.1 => 1.82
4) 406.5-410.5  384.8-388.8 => 2.23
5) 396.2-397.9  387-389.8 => 0.93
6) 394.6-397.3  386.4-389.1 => 1.20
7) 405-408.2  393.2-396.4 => 1.85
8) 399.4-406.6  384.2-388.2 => 2.22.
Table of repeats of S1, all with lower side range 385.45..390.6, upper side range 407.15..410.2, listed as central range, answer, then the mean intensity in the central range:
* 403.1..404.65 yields -0.13 mag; 184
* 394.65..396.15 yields 0.01 mag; 128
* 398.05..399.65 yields -0.14 mag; 164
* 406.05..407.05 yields 0.03 mag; 169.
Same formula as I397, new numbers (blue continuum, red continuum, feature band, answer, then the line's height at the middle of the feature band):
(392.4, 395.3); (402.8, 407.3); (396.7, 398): 0.29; 120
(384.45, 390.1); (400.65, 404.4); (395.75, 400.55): 0.95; 164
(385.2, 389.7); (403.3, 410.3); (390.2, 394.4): 0.43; 116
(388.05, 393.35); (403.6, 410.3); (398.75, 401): -0.38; 150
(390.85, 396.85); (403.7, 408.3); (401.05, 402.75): -0.47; 154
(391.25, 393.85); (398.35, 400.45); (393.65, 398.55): 0.91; 134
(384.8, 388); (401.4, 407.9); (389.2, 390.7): -0.19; 108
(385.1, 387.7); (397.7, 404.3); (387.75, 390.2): -0.01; 106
